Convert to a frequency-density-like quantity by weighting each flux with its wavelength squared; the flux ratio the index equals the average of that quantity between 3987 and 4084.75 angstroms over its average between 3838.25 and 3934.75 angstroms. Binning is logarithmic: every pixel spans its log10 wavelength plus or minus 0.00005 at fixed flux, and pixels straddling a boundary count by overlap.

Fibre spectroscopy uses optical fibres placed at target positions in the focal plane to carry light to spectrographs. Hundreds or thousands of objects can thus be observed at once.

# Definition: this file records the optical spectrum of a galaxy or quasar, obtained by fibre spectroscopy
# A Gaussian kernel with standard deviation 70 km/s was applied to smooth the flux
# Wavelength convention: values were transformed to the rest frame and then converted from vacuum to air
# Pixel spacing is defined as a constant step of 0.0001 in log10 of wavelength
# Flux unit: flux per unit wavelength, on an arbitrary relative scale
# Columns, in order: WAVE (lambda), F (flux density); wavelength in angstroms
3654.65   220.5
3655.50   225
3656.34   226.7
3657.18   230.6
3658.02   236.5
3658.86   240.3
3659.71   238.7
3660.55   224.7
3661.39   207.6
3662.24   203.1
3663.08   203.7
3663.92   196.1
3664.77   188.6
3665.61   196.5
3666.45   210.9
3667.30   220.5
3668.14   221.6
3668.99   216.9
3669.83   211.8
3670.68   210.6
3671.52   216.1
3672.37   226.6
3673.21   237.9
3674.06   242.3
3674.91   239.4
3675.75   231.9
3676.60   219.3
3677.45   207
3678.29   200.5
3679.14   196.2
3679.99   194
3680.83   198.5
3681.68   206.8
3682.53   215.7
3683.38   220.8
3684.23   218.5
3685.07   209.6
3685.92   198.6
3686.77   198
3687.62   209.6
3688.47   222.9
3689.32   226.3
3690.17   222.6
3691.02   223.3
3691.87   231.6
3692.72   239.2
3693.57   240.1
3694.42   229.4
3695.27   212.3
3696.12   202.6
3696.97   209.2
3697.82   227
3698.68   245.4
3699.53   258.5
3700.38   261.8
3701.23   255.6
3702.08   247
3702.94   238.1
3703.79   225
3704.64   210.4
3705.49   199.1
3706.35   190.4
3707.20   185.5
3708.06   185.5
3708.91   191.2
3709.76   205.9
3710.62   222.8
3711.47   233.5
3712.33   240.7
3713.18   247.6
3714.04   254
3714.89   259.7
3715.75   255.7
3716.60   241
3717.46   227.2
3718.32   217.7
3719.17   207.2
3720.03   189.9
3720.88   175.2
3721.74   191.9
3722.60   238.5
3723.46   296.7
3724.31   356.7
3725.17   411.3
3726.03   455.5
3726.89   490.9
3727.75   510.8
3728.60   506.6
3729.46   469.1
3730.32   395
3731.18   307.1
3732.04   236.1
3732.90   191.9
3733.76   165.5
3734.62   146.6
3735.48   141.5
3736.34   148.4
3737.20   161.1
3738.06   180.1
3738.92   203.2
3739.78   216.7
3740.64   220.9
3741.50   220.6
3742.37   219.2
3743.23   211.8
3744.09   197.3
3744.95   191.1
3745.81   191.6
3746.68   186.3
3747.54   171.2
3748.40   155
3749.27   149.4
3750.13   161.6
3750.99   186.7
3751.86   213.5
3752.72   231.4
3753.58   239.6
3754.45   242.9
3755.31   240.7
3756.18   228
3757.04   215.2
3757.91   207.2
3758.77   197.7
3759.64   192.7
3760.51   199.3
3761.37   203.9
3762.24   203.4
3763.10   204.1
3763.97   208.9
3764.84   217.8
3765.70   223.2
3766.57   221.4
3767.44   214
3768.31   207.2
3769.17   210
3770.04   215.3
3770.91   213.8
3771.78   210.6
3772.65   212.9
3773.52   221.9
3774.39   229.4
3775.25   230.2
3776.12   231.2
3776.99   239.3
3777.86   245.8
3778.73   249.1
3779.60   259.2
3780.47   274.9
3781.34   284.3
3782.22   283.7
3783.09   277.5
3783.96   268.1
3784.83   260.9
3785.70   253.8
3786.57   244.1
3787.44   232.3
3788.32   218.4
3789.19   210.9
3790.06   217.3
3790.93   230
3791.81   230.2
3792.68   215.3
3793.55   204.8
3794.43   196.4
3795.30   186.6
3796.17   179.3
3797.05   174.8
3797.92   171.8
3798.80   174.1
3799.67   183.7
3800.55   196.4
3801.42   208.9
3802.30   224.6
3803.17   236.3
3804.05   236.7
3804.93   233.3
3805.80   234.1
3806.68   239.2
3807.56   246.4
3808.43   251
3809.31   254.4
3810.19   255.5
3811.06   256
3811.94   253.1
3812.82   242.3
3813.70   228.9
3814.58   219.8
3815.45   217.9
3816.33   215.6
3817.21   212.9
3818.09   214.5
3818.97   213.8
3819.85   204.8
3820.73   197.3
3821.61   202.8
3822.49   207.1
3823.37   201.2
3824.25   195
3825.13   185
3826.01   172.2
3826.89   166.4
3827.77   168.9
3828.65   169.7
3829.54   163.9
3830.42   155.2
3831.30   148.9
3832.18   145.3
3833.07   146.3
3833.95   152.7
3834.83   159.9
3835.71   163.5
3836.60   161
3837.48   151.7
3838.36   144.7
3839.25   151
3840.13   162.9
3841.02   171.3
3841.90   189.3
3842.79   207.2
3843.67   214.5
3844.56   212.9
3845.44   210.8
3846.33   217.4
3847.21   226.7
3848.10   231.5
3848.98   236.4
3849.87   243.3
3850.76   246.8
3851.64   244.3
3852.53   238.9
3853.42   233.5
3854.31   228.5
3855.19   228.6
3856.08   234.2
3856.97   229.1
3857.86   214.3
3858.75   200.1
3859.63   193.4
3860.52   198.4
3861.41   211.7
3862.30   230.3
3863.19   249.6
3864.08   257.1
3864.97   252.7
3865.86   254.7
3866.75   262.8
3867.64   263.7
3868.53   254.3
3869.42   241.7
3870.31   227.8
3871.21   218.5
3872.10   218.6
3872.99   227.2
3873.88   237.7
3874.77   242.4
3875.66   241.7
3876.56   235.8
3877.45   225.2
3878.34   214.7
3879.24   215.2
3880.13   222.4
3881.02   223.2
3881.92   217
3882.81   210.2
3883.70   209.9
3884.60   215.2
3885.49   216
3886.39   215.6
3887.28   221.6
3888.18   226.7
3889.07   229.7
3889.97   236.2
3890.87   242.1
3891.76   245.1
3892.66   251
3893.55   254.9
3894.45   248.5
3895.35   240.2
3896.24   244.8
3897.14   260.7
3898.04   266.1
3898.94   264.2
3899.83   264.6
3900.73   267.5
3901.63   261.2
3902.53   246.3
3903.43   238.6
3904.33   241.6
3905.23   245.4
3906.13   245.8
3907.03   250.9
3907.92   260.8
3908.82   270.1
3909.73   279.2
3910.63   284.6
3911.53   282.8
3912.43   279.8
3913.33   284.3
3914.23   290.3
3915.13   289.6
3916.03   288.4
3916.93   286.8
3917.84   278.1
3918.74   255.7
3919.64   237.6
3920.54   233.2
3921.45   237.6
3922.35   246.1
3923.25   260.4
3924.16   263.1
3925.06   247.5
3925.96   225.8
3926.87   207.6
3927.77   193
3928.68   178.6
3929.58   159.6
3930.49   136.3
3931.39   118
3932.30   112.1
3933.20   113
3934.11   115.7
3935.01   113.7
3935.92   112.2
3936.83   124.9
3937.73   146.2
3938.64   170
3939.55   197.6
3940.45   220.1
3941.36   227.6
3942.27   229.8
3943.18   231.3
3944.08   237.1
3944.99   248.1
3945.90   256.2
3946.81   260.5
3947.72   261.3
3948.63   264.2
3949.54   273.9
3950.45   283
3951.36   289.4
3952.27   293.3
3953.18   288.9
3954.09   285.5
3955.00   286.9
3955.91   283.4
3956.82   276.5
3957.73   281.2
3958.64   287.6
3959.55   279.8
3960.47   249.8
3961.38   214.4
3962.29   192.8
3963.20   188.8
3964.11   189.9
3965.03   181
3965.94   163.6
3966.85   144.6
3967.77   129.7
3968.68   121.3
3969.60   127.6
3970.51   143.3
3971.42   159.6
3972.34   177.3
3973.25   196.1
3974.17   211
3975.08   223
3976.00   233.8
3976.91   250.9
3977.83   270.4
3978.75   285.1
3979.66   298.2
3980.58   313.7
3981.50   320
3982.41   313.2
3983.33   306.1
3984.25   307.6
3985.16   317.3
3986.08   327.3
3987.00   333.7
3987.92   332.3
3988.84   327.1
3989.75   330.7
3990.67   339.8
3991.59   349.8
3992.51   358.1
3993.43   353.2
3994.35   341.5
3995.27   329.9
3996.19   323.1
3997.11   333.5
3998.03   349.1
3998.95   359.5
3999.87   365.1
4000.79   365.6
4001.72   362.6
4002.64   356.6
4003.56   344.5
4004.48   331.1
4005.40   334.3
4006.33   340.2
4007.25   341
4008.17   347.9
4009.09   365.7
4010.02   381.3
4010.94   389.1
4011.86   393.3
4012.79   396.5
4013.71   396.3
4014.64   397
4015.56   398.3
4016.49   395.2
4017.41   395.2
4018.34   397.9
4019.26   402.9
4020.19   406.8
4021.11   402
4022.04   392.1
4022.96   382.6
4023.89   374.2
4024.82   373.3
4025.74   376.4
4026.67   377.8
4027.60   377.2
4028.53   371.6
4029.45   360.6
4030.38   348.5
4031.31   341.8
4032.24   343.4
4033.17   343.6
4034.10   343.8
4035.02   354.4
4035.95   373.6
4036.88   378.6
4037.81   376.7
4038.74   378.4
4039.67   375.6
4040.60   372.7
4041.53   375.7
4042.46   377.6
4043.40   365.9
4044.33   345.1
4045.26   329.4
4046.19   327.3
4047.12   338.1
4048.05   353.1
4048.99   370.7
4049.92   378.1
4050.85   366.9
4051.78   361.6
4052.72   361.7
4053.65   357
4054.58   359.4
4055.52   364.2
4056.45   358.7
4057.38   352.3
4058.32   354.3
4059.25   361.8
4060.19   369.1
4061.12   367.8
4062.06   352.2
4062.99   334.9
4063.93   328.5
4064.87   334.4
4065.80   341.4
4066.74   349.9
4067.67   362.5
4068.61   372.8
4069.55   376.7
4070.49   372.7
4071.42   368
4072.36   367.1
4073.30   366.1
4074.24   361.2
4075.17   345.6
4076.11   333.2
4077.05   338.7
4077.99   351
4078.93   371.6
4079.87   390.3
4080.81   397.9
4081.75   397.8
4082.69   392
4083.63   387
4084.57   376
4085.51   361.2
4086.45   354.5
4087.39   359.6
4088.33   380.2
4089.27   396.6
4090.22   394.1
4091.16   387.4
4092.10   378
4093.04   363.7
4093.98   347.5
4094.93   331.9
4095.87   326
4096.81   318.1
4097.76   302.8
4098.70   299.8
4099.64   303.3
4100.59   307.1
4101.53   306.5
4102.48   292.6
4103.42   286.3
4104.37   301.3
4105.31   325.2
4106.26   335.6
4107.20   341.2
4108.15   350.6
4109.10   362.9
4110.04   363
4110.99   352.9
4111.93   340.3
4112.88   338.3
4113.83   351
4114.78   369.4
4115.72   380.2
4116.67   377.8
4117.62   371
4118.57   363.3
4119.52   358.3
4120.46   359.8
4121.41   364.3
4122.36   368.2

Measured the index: 1.7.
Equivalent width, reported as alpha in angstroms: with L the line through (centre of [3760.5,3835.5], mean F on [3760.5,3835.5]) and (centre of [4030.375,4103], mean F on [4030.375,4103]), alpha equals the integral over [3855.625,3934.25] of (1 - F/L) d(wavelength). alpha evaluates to 9.1 angstroms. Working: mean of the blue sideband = 215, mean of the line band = 234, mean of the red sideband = 356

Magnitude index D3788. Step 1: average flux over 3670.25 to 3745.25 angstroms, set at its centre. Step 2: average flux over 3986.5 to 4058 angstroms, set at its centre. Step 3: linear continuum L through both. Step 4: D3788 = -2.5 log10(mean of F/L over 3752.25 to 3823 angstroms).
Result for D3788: 0.20 mag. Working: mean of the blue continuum 238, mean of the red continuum 363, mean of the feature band 224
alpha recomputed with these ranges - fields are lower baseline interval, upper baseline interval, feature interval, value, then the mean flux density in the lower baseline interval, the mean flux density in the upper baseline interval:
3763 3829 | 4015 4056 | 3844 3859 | 1.6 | 221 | 369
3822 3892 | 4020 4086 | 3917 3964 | 9.0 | 211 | 364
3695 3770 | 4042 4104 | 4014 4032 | -2.5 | 234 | 354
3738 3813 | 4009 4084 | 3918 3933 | 4.7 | 220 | 368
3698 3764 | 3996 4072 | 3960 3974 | 6.8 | 236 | 365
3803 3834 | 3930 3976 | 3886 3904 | -3.4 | 207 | 207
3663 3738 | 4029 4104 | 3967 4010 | 4.5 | 238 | 356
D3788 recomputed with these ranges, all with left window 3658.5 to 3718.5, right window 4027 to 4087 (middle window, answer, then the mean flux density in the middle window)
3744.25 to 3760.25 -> 0.22 mag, 200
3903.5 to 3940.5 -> 0.37 mag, 219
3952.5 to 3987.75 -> 0.33 mag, 242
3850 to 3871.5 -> 0.22 mag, 234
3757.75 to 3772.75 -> 0.19 mag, 209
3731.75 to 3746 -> 0.25 mag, 190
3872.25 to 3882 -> 0.27 mag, 228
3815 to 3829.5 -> 0.36 mag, 196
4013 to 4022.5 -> -0.15 mag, 398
